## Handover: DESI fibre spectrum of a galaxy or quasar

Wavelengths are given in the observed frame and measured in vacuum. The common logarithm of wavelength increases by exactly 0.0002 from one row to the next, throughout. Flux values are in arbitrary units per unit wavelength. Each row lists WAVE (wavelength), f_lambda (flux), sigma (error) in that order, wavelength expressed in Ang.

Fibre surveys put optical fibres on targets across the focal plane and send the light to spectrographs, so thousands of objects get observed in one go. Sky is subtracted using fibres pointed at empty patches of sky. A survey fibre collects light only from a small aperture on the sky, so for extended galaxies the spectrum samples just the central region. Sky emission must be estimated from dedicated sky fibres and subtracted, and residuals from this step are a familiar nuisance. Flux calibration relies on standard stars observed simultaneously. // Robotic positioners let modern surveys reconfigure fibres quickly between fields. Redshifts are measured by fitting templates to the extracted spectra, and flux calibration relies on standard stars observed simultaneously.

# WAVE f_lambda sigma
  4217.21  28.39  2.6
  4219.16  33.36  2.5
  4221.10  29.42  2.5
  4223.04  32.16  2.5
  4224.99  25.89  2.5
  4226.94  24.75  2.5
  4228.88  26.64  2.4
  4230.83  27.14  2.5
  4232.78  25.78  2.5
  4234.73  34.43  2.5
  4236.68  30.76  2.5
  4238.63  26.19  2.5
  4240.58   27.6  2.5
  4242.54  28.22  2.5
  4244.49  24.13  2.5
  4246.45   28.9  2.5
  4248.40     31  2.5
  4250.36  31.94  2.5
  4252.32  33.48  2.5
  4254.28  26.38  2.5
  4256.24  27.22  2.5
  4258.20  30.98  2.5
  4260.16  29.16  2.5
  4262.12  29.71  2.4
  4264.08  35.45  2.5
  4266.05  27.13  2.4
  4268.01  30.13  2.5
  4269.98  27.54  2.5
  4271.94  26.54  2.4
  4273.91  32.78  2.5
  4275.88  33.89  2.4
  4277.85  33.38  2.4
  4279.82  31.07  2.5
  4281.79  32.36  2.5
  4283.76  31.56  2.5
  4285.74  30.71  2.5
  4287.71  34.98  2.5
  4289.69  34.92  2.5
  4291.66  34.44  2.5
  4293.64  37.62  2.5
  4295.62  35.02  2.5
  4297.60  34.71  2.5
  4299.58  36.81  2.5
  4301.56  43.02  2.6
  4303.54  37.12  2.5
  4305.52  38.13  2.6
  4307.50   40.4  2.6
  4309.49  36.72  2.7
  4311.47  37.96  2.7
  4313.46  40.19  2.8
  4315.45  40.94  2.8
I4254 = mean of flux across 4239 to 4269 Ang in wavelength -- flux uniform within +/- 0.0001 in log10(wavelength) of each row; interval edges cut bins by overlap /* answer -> 29.4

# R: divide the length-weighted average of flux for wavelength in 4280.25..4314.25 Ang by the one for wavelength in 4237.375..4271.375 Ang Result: 1.24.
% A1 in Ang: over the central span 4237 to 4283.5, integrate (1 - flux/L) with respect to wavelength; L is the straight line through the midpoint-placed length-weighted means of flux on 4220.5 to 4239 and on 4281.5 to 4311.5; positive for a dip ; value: 3.0 Ang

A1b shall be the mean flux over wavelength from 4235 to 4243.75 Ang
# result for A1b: 28.6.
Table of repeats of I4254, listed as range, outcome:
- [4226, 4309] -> 31.6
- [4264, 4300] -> 32.6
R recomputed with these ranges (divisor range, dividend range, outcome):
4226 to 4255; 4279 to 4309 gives 1.25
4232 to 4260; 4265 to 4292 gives 1.08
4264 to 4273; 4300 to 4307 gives 1.37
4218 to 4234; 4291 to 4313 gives 1.33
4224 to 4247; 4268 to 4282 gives 1.13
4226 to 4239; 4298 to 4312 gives 1.37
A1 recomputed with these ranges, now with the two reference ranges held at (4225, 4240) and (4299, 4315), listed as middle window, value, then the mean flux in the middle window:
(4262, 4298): 2.66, 32.3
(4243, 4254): 0.23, 29.6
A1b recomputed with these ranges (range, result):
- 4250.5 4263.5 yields 29.8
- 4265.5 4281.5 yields 30.5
